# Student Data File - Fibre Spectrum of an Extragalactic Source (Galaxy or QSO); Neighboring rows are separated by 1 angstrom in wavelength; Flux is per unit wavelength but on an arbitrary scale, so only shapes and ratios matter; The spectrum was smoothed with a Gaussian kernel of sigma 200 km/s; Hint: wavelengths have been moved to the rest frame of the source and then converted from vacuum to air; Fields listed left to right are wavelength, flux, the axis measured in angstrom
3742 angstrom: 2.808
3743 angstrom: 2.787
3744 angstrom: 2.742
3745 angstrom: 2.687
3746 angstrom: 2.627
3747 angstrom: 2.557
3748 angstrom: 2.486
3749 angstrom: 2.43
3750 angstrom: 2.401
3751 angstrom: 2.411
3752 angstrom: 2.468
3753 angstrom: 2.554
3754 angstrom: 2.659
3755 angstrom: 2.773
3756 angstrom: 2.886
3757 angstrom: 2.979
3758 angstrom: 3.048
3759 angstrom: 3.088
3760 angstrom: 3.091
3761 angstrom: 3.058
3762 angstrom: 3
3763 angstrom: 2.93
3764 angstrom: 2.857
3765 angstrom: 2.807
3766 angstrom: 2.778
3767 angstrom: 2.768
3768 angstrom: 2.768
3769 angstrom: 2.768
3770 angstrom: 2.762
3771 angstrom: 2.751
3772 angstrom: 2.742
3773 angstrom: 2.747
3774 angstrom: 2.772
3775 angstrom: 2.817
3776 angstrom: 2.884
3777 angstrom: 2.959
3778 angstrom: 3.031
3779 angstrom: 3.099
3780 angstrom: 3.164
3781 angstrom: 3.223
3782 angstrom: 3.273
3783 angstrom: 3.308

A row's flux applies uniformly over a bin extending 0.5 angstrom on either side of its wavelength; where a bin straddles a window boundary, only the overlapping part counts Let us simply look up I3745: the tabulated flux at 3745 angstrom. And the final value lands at 2.687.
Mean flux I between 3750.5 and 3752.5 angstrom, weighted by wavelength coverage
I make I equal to 2.44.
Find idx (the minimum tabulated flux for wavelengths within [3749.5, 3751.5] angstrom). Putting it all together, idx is 2.401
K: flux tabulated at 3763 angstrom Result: 2.93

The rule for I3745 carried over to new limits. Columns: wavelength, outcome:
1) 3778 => 3.031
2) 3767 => 2.768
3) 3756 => 2.886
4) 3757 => 2.979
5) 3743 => 2.787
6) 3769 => 2.768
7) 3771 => 2.751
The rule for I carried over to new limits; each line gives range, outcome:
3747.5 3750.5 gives 2.44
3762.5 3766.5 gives 2.84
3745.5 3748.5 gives 2.56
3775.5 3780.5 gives 3.03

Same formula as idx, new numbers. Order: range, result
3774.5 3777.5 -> 2.817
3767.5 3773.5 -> 2.742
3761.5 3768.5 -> 2.768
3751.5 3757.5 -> 2.468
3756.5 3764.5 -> 2.857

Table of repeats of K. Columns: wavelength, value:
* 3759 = 3.088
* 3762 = 3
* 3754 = 2.659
